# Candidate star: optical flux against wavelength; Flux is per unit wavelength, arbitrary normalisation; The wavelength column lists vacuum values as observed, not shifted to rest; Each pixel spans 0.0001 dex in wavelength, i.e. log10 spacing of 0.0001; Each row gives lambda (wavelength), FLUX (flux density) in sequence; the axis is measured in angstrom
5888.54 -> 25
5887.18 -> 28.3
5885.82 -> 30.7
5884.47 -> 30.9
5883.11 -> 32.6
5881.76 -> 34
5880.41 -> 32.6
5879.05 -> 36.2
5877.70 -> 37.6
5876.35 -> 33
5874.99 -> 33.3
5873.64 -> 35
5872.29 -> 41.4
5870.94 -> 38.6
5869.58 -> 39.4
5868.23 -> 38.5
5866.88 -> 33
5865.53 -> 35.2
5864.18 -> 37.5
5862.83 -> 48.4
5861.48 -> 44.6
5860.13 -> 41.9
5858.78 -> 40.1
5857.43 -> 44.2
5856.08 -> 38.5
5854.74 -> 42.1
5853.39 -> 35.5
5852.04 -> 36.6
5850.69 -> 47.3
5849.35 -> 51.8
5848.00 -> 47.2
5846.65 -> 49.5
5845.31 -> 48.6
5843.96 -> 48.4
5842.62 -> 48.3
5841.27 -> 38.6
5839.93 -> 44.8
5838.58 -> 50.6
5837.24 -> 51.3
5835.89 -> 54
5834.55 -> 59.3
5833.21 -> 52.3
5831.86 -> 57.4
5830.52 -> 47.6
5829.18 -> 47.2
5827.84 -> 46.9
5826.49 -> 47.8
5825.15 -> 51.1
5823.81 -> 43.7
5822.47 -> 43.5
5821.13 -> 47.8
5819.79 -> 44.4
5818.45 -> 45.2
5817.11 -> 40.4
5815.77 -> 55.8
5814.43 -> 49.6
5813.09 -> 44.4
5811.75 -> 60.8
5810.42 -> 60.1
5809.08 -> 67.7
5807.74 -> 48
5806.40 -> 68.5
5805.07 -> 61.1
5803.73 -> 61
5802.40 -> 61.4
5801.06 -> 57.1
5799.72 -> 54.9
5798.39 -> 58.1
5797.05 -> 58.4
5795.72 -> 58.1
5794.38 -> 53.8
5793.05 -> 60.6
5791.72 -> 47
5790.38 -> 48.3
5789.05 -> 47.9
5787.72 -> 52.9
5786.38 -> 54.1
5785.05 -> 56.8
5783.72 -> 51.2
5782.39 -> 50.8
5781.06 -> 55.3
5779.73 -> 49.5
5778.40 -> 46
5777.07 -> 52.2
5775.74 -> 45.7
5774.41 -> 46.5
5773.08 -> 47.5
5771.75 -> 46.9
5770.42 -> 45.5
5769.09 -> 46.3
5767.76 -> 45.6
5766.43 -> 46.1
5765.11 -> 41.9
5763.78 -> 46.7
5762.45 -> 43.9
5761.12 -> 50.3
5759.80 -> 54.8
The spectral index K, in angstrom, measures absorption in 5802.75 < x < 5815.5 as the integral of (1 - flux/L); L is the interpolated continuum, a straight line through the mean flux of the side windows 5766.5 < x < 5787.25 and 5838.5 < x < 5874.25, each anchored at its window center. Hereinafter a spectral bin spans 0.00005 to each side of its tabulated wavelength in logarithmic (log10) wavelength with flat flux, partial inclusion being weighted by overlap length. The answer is -3.15 angstrom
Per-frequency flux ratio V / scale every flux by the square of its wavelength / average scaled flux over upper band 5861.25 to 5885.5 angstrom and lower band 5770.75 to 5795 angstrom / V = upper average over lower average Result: 0.74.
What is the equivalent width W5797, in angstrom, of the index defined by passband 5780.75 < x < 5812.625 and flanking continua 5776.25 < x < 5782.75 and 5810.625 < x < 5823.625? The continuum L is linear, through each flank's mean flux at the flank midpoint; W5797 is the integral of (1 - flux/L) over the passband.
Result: -4.4 angstrom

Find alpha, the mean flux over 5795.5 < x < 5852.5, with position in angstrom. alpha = 51.5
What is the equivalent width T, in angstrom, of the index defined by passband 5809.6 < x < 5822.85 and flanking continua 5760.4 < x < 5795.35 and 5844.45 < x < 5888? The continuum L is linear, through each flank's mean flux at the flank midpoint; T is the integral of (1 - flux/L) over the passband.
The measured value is -1.40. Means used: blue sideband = 49.3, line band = 49.5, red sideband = 38.9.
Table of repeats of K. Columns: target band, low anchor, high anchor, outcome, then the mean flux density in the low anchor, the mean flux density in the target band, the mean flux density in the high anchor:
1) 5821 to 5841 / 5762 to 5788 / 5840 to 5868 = -2.3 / 48.5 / 49.5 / 42.8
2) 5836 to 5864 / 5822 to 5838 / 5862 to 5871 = -0.7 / 50.3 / 45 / 38.7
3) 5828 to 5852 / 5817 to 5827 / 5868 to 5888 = -4.0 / 45.8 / 49.3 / 34.6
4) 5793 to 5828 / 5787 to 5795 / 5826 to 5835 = -1.5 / 51.8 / 53.7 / 51.1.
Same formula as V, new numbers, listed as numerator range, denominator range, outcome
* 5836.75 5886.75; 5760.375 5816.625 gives 0.79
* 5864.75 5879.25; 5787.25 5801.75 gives 0.69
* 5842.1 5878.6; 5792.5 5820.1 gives 0.75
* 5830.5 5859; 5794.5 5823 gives 0.87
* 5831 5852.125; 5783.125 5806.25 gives 0.90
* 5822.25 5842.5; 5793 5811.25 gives 0.84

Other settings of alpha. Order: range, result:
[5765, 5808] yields 52.5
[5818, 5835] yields 48.7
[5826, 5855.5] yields 47.8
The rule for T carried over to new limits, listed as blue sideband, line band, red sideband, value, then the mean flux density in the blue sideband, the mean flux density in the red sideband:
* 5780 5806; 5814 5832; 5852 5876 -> 0.4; 55.3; 39.1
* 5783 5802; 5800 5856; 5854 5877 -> -3.9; 54.3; 39.1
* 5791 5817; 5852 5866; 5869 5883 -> 0.1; 56.8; 35.9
